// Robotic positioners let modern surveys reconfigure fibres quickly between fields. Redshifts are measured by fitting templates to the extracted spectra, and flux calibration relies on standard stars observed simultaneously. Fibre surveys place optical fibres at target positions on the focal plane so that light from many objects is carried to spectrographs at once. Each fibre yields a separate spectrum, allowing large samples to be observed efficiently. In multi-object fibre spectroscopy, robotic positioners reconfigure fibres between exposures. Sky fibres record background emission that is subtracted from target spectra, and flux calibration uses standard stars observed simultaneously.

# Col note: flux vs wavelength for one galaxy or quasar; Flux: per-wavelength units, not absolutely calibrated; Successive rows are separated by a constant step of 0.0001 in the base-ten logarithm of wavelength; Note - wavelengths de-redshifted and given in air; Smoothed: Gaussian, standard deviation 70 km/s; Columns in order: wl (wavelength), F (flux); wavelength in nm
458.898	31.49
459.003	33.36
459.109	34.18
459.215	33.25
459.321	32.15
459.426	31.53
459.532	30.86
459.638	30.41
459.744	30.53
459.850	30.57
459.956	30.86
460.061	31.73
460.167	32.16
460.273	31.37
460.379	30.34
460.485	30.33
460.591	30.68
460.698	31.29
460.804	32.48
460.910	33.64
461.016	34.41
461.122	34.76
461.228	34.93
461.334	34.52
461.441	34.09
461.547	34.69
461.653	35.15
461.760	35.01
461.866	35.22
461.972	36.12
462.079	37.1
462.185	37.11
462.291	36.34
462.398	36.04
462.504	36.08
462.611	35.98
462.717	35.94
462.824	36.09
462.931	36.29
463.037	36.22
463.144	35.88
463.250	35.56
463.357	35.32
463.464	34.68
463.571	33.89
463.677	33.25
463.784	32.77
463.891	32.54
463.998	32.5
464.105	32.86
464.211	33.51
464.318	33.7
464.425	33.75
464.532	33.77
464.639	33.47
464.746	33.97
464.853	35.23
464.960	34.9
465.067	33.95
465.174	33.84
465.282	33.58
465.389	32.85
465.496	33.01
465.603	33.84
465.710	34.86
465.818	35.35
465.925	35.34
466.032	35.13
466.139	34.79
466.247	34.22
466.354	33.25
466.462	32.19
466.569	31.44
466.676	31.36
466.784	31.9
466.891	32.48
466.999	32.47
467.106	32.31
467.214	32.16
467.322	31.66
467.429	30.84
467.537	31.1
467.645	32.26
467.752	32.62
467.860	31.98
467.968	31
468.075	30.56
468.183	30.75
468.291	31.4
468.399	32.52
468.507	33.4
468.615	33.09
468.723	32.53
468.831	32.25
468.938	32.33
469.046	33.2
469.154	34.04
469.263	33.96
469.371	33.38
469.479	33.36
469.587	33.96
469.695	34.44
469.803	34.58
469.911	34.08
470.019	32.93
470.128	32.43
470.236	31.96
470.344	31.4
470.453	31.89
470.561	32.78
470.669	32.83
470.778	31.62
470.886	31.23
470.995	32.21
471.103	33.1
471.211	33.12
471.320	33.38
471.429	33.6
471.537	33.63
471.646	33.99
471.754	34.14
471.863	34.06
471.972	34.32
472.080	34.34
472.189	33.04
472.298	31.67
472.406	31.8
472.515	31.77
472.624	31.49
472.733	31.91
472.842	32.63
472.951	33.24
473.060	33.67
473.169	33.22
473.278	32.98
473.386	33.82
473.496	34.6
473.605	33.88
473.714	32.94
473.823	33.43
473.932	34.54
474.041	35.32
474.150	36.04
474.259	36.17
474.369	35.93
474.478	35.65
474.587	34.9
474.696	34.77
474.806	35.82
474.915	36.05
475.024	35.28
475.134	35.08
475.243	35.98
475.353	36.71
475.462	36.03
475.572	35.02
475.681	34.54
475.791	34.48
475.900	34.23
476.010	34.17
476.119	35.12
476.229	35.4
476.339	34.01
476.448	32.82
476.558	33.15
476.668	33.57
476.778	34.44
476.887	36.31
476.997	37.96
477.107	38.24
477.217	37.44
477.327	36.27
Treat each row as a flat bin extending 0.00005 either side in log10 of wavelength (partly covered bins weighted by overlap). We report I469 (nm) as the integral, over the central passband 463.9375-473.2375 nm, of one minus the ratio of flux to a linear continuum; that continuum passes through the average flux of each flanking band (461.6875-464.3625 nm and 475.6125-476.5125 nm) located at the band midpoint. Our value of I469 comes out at 0.474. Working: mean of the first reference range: 35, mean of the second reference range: 34.4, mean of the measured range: 33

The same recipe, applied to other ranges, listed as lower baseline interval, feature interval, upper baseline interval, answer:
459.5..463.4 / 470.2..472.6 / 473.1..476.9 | 0.120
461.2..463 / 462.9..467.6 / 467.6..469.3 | 0.065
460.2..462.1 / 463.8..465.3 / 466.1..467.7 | -0.039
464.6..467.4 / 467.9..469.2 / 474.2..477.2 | 0.064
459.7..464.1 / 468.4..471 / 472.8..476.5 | 0.113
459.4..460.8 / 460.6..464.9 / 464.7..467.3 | -0.336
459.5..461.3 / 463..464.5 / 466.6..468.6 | -0.101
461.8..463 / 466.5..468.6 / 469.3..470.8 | 0.138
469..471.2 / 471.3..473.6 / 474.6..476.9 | 0.037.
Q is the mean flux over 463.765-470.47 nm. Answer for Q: 33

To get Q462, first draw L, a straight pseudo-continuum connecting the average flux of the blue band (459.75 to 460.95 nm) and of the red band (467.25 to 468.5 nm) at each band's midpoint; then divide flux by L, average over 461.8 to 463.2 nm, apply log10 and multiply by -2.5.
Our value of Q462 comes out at -0.154 mag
